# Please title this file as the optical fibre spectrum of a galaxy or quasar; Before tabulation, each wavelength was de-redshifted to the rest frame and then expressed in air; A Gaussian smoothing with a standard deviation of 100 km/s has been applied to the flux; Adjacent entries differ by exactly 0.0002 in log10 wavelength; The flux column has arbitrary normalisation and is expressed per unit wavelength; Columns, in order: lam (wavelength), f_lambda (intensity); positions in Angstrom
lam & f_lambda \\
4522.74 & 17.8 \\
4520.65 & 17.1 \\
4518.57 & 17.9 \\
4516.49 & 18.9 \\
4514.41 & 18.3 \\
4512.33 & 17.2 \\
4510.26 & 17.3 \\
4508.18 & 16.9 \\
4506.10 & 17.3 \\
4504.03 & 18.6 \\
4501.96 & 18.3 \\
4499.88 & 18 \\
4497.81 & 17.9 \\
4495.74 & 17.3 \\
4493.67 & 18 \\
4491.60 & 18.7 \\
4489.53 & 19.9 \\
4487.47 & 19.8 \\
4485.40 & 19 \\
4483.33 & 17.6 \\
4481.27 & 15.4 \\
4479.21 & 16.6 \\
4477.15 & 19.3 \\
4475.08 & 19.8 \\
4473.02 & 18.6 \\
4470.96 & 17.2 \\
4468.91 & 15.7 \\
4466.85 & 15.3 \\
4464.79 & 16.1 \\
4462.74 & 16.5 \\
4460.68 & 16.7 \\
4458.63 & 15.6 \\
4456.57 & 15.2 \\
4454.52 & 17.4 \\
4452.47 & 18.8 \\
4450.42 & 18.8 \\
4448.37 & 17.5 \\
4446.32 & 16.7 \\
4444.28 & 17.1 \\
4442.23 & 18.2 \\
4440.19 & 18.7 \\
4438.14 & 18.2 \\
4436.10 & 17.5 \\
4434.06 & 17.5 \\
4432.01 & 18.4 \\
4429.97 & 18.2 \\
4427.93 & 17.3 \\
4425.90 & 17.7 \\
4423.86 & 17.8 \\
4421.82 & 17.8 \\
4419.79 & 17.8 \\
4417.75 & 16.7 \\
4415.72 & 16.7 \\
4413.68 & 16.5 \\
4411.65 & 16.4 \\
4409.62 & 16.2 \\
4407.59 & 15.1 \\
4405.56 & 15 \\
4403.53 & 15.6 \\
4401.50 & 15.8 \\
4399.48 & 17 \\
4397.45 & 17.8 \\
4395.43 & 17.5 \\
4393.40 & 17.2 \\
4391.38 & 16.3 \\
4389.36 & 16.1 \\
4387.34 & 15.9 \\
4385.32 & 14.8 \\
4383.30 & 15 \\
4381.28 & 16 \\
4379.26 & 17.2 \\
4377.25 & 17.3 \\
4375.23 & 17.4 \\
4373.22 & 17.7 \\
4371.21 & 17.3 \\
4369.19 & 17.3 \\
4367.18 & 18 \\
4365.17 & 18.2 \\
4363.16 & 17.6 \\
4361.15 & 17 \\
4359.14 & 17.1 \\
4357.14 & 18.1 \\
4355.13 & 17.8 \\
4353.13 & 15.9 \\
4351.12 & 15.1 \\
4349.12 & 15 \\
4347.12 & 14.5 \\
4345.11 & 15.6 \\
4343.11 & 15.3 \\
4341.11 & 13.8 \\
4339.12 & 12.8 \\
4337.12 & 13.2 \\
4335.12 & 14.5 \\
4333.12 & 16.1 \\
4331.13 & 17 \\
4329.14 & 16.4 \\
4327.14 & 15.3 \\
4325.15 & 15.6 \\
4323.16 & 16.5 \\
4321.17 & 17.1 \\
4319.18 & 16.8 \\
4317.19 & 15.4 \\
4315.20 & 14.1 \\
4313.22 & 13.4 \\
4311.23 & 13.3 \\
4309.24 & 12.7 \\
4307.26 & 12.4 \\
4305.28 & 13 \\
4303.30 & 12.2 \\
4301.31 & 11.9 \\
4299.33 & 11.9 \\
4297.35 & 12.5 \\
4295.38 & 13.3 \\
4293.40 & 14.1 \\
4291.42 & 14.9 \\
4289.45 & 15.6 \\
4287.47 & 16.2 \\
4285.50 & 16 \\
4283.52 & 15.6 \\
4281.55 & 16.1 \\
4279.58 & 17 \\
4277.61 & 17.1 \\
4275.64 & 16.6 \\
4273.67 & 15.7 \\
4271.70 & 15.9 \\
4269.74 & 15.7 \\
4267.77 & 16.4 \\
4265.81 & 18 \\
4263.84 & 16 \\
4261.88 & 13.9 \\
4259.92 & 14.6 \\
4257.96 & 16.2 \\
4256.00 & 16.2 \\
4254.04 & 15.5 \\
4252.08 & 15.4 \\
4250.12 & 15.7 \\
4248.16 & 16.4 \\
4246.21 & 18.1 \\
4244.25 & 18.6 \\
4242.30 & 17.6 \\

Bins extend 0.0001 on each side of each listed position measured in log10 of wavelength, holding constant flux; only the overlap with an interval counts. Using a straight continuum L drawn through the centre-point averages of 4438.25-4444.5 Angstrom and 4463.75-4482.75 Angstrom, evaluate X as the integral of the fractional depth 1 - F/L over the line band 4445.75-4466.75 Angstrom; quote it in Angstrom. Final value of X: 1.0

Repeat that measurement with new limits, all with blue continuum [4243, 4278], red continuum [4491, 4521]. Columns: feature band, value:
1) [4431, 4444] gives -0.47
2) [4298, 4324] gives 4.22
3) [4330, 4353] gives 2.60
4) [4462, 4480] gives 0.37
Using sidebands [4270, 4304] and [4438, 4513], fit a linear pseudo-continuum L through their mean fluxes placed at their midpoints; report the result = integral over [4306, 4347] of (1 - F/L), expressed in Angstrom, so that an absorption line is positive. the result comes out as 1.6 Angstrom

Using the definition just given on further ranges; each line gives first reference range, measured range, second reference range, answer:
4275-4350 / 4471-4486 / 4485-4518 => -0.16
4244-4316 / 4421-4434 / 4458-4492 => -0.71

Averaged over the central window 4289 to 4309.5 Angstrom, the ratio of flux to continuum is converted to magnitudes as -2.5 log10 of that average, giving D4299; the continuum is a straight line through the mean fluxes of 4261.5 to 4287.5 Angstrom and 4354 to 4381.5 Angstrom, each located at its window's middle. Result 0.25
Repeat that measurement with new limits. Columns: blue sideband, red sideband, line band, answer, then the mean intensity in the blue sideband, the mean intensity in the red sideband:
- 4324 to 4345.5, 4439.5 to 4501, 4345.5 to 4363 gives -0.06 mag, 15.1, 17.6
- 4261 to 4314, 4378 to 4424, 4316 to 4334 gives -0.06 mag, 14.7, 16.4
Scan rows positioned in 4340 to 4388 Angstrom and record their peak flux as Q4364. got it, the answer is 18.2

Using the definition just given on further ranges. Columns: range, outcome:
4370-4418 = 17.8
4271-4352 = 17.1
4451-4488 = 19.8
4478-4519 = 19.9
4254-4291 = 18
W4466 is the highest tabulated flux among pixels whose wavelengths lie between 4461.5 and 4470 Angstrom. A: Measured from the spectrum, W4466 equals 16.5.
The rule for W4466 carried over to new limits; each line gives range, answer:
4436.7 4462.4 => 18.8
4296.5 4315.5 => 14.1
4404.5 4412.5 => 16.4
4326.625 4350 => 17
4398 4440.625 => 18.7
